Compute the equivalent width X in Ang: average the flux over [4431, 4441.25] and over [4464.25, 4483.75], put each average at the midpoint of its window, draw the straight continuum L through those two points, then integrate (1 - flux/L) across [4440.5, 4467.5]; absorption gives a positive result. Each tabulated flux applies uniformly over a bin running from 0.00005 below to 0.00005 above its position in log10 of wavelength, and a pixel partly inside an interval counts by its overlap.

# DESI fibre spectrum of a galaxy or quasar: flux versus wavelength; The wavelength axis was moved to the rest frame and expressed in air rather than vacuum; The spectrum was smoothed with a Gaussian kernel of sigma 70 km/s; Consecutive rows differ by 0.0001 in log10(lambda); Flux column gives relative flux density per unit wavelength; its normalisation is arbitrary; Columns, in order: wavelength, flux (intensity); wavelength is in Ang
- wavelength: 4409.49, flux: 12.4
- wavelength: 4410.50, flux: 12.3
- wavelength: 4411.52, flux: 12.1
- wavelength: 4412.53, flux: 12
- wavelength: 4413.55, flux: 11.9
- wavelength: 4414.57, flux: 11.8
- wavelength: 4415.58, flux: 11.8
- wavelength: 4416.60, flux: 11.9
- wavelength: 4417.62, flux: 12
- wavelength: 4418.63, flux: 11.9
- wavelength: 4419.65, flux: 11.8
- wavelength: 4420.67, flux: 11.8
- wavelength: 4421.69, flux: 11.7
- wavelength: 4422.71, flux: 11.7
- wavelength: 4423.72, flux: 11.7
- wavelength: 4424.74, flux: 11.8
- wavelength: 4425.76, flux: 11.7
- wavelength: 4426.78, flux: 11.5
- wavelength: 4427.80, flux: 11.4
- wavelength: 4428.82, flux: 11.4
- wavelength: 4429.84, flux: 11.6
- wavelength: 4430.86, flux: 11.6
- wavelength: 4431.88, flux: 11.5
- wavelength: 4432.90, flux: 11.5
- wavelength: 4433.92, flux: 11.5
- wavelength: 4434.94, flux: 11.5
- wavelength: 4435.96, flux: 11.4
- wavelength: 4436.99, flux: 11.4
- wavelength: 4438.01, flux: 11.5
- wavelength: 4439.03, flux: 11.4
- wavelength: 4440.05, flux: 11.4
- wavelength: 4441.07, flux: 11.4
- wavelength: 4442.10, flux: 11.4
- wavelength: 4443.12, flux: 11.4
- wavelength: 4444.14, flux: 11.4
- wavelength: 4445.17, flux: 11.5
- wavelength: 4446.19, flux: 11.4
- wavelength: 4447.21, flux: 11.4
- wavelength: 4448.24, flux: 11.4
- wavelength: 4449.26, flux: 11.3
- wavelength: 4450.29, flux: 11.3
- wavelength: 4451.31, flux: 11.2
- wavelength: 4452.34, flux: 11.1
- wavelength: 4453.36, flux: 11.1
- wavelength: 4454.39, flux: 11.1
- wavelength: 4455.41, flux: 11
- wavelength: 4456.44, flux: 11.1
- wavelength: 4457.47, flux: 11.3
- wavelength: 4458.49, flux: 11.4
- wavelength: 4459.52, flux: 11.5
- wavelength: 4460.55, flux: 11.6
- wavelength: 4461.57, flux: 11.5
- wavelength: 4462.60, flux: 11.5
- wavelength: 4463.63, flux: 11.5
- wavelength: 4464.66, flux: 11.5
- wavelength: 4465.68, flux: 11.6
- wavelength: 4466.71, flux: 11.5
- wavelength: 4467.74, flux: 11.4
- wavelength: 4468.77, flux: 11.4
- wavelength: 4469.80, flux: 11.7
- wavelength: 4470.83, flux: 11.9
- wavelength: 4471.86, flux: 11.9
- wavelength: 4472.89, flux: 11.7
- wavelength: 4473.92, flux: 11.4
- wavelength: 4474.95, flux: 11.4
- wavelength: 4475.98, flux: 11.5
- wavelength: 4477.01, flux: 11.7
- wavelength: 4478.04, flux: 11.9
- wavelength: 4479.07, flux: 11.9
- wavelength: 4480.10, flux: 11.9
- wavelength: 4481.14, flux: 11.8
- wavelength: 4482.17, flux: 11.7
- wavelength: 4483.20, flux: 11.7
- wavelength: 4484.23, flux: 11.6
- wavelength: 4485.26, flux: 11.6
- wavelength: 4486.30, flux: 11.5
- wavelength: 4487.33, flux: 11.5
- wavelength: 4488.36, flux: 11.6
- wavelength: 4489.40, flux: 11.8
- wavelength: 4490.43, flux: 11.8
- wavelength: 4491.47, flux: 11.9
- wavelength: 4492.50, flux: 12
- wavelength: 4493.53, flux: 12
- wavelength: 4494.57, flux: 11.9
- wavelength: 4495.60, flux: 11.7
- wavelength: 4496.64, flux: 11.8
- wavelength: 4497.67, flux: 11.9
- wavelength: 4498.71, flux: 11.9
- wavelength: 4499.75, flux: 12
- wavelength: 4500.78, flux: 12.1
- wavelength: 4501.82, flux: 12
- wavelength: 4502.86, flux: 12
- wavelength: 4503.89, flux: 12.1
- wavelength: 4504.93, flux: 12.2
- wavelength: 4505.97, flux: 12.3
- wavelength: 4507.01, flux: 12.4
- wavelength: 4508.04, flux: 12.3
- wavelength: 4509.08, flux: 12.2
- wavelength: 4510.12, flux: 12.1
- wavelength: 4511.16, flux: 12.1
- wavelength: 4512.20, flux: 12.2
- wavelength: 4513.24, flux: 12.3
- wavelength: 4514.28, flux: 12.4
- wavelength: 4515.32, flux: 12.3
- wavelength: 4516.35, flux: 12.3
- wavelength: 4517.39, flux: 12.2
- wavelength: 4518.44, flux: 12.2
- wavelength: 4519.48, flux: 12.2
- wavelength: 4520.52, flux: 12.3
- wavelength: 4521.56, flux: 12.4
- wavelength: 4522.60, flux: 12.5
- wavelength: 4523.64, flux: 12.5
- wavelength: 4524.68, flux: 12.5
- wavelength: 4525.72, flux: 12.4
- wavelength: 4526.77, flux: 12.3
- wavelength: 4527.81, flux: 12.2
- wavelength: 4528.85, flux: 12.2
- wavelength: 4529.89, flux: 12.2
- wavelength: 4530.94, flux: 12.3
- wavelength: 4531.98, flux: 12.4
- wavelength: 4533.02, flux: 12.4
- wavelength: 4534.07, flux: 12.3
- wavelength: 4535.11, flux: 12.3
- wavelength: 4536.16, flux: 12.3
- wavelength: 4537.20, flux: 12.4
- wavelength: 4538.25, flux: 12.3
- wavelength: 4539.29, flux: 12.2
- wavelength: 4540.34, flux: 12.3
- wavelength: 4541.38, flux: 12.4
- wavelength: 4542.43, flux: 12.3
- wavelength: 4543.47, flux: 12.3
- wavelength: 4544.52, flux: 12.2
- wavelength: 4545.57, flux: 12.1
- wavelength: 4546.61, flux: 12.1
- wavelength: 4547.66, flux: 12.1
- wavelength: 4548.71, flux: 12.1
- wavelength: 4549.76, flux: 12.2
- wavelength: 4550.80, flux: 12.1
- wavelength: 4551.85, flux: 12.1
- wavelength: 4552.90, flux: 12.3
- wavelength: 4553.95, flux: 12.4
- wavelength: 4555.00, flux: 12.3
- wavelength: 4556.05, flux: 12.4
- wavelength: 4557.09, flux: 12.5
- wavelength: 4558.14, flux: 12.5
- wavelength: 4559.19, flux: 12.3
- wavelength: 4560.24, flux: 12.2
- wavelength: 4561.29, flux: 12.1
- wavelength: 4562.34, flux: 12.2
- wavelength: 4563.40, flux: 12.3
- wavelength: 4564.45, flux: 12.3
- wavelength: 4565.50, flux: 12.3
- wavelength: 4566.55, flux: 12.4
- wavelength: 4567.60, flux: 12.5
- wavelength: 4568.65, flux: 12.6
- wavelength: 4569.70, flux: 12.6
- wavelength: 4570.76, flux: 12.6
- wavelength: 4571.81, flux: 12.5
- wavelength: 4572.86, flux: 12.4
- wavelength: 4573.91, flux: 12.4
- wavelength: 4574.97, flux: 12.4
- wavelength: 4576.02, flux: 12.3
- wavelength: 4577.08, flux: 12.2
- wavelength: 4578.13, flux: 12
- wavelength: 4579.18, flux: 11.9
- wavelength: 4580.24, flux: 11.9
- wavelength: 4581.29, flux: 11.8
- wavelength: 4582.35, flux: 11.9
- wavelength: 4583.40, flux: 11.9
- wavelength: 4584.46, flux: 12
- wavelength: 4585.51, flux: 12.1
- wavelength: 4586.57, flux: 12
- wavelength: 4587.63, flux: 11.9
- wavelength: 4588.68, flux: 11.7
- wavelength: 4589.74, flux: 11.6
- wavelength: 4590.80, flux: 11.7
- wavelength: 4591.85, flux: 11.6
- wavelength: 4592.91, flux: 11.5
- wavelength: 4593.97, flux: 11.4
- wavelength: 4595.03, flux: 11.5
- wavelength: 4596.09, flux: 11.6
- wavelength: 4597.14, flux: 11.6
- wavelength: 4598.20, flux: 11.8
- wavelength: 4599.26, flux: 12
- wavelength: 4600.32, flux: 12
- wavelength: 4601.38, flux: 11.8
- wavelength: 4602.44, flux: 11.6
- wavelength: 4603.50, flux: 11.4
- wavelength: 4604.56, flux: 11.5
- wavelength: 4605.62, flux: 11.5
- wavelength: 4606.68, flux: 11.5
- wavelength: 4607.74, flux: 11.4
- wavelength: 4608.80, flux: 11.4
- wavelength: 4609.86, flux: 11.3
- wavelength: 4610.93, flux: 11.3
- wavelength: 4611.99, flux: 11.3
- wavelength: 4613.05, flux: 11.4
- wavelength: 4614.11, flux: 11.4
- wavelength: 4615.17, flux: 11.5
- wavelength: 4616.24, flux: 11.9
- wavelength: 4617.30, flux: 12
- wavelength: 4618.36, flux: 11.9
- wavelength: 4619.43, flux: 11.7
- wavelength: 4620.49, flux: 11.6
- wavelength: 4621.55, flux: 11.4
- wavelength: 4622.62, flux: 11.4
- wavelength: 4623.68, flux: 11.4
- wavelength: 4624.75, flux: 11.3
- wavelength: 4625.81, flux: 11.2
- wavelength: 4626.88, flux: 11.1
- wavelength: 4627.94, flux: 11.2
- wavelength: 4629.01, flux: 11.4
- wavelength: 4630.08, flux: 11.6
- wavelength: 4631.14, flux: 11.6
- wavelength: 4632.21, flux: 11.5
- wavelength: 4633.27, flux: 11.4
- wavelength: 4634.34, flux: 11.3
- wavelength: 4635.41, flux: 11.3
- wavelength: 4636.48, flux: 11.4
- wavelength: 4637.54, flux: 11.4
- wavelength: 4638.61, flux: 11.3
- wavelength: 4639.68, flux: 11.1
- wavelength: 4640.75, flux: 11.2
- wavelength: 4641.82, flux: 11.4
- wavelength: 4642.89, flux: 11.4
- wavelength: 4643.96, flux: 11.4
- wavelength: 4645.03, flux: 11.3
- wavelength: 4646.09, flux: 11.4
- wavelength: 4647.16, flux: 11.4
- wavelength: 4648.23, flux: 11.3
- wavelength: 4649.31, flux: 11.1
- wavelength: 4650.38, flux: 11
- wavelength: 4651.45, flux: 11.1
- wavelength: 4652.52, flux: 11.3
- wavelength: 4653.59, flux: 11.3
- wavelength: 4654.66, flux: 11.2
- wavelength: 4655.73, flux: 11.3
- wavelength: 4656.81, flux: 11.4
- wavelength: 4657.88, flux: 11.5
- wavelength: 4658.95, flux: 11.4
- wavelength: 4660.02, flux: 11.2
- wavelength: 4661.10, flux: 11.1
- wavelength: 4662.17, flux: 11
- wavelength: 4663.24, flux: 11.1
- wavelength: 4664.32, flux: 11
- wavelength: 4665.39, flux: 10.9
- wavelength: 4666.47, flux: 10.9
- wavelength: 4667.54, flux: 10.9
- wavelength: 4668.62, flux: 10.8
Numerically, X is 0.5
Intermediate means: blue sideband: 11.5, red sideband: 11.7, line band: 11.4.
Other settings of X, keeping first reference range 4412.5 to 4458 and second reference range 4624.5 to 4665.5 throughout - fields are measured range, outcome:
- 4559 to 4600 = -2.5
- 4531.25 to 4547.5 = -1.3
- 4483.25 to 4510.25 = -1.1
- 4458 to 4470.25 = 0.0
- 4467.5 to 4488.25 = -0.4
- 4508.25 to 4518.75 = -0.7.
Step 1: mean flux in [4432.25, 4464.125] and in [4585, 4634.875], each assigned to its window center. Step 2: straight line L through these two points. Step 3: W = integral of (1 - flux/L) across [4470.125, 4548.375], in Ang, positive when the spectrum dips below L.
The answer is -4.30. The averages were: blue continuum 11.4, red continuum 11.6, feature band 12.1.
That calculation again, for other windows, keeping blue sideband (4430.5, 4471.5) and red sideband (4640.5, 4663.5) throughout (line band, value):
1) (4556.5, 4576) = -1.8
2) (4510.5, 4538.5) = -2.3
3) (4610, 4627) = -0.3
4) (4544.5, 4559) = -1.2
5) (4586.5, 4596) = -0.3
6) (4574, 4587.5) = -0.9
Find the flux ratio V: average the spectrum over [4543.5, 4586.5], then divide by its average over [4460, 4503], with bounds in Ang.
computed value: 1.0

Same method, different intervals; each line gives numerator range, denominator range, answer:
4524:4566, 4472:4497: 1.05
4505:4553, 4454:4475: 1.07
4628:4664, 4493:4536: 0.93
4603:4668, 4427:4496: 0.98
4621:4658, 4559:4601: 0.94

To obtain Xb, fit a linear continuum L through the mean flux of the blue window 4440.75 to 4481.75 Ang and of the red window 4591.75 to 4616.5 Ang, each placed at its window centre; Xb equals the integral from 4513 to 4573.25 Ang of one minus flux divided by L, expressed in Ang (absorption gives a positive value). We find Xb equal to -4.2 Ang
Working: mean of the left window 11.5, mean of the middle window 12.3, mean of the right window 11.5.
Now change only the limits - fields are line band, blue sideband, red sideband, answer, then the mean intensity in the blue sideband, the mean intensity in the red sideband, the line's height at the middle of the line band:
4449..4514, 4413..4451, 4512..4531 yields 1.4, 11.6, 12.3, 12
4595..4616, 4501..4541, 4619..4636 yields 0.1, 12.3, 11.4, 11.6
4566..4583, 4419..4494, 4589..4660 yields -1.2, 11.5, 11.4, 11.5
